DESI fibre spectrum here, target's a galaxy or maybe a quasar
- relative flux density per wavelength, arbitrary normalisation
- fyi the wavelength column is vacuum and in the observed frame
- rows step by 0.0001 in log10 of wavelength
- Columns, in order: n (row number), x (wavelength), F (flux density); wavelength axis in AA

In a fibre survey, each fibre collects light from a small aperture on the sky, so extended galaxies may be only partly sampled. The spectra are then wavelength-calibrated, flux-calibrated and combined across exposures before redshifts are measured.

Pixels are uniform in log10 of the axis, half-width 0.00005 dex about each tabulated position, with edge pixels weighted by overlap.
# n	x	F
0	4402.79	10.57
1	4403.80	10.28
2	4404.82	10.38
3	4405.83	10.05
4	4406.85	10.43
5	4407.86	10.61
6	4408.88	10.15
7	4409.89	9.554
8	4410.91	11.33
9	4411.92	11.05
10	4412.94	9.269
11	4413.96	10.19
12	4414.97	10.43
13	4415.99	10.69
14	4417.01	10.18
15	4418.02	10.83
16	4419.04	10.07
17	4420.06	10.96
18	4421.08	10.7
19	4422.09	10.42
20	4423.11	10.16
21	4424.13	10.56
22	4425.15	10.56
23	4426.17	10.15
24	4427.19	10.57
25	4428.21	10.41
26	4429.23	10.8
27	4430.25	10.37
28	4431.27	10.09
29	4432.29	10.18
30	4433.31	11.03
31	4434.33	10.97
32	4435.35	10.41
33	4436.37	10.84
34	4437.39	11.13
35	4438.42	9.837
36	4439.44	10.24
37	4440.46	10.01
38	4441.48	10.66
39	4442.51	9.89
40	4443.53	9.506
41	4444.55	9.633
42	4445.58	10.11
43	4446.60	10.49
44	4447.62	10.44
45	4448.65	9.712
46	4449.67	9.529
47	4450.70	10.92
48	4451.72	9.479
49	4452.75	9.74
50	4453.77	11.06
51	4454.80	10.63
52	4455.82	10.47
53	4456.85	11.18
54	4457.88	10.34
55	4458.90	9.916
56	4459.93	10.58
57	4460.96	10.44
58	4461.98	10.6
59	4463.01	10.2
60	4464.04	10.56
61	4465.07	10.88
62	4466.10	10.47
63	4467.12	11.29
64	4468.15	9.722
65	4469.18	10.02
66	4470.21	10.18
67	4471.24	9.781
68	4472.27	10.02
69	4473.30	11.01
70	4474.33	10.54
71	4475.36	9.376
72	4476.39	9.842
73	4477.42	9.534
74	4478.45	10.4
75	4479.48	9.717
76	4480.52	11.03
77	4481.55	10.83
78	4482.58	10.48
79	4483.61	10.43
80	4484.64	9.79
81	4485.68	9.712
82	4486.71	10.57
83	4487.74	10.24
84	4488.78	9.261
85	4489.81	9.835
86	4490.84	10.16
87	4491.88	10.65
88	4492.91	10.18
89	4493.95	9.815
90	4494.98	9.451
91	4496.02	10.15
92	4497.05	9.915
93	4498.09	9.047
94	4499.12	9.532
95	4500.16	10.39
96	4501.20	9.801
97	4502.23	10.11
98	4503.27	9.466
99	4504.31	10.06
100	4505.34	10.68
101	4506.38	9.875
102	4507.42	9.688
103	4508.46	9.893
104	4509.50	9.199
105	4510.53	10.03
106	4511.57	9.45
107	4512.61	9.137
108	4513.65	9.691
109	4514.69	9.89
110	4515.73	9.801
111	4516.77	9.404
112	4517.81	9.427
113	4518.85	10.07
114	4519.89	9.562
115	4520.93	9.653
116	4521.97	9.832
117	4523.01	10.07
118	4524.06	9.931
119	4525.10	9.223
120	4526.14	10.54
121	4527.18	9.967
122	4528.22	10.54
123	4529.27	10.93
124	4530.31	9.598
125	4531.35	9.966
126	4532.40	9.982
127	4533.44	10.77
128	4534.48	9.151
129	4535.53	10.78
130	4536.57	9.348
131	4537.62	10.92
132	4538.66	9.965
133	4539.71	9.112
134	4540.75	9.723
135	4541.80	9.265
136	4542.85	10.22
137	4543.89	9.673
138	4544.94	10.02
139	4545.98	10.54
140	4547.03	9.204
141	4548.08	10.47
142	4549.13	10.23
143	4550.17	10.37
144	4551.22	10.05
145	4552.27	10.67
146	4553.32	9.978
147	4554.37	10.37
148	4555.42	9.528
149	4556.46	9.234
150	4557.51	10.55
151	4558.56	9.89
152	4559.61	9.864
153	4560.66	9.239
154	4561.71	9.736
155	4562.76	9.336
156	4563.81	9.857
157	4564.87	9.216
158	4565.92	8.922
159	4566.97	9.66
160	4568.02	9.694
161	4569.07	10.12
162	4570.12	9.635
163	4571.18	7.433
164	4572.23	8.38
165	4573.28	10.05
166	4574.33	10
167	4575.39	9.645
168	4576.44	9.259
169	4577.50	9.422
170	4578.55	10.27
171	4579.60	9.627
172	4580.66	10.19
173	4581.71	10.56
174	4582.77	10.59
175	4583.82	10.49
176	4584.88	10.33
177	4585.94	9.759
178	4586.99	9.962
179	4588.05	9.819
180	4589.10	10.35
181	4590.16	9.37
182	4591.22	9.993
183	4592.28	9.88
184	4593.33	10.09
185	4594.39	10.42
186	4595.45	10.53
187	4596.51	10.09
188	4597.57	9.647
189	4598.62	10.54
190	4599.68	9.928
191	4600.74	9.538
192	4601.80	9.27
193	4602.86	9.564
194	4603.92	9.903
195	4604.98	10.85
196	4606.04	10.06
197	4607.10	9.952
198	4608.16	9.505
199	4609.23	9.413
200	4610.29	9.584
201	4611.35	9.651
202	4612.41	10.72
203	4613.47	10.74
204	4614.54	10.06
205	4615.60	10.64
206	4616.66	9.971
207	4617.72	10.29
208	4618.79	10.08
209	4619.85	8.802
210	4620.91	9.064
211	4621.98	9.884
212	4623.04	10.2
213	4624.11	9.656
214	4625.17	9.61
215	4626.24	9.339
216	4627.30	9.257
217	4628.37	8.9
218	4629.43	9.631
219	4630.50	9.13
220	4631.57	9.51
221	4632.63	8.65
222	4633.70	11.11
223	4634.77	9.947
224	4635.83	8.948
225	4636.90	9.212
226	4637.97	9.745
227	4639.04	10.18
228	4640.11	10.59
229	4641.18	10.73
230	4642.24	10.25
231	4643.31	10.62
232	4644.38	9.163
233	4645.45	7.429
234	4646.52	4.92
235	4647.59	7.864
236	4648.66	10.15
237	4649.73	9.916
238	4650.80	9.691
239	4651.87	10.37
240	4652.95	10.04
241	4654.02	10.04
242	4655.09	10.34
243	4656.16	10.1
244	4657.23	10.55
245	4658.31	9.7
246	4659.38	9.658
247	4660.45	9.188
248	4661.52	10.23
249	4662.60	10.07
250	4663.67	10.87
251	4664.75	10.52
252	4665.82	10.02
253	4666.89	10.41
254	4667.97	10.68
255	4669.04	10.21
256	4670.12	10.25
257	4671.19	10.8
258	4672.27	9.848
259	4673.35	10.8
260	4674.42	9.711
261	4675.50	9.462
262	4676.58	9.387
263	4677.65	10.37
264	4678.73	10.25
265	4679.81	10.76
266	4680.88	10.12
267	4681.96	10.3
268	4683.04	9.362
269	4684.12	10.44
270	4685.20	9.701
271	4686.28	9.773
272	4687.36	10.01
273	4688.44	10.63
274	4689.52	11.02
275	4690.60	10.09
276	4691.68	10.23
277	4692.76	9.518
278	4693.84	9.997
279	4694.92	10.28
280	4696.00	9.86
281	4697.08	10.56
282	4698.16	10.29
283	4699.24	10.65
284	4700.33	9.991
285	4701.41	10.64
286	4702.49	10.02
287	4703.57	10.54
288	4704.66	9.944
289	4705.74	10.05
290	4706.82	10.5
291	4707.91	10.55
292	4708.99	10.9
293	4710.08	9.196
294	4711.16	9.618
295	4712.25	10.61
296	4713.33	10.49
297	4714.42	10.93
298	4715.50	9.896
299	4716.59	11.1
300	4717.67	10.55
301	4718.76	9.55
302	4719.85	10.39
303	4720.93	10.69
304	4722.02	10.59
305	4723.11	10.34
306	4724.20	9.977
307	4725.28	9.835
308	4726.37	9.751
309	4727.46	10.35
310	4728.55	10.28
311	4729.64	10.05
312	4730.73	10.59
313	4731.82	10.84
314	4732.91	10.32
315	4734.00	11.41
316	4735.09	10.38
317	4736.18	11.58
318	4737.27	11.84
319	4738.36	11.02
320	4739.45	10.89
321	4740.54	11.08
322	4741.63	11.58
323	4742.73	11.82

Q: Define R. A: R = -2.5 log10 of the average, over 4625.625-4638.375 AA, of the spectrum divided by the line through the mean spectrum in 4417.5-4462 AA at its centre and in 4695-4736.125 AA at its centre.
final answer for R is 0.10 mag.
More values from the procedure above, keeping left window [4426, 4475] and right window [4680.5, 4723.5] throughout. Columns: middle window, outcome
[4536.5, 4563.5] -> 0.04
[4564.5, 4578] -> 0.11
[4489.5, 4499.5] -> 0.05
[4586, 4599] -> 0.03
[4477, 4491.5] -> 0.02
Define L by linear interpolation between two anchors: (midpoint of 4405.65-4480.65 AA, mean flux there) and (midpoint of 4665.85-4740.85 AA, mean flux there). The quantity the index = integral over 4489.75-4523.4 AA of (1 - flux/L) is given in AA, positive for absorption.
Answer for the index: 1.7 AA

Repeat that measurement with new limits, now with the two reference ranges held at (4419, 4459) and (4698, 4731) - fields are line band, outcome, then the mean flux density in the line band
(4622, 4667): 2.7 AA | 9.67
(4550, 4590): 2.1 AA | 9.78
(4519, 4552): 1.1 AA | 9.99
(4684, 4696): 0.2 AA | 10.1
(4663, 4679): 0.1 AA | 10.2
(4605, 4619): 0.3 AA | 10.1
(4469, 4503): 1.0 AA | 10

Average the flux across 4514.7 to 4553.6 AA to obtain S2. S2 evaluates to 9.97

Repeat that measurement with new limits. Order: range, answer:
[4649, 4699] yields 10.1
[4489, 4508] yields 9.92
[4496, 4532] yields 9.84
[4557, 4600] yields 9.81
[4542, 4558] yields 10.1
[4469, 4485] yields 10.2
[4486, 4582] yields 9.83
